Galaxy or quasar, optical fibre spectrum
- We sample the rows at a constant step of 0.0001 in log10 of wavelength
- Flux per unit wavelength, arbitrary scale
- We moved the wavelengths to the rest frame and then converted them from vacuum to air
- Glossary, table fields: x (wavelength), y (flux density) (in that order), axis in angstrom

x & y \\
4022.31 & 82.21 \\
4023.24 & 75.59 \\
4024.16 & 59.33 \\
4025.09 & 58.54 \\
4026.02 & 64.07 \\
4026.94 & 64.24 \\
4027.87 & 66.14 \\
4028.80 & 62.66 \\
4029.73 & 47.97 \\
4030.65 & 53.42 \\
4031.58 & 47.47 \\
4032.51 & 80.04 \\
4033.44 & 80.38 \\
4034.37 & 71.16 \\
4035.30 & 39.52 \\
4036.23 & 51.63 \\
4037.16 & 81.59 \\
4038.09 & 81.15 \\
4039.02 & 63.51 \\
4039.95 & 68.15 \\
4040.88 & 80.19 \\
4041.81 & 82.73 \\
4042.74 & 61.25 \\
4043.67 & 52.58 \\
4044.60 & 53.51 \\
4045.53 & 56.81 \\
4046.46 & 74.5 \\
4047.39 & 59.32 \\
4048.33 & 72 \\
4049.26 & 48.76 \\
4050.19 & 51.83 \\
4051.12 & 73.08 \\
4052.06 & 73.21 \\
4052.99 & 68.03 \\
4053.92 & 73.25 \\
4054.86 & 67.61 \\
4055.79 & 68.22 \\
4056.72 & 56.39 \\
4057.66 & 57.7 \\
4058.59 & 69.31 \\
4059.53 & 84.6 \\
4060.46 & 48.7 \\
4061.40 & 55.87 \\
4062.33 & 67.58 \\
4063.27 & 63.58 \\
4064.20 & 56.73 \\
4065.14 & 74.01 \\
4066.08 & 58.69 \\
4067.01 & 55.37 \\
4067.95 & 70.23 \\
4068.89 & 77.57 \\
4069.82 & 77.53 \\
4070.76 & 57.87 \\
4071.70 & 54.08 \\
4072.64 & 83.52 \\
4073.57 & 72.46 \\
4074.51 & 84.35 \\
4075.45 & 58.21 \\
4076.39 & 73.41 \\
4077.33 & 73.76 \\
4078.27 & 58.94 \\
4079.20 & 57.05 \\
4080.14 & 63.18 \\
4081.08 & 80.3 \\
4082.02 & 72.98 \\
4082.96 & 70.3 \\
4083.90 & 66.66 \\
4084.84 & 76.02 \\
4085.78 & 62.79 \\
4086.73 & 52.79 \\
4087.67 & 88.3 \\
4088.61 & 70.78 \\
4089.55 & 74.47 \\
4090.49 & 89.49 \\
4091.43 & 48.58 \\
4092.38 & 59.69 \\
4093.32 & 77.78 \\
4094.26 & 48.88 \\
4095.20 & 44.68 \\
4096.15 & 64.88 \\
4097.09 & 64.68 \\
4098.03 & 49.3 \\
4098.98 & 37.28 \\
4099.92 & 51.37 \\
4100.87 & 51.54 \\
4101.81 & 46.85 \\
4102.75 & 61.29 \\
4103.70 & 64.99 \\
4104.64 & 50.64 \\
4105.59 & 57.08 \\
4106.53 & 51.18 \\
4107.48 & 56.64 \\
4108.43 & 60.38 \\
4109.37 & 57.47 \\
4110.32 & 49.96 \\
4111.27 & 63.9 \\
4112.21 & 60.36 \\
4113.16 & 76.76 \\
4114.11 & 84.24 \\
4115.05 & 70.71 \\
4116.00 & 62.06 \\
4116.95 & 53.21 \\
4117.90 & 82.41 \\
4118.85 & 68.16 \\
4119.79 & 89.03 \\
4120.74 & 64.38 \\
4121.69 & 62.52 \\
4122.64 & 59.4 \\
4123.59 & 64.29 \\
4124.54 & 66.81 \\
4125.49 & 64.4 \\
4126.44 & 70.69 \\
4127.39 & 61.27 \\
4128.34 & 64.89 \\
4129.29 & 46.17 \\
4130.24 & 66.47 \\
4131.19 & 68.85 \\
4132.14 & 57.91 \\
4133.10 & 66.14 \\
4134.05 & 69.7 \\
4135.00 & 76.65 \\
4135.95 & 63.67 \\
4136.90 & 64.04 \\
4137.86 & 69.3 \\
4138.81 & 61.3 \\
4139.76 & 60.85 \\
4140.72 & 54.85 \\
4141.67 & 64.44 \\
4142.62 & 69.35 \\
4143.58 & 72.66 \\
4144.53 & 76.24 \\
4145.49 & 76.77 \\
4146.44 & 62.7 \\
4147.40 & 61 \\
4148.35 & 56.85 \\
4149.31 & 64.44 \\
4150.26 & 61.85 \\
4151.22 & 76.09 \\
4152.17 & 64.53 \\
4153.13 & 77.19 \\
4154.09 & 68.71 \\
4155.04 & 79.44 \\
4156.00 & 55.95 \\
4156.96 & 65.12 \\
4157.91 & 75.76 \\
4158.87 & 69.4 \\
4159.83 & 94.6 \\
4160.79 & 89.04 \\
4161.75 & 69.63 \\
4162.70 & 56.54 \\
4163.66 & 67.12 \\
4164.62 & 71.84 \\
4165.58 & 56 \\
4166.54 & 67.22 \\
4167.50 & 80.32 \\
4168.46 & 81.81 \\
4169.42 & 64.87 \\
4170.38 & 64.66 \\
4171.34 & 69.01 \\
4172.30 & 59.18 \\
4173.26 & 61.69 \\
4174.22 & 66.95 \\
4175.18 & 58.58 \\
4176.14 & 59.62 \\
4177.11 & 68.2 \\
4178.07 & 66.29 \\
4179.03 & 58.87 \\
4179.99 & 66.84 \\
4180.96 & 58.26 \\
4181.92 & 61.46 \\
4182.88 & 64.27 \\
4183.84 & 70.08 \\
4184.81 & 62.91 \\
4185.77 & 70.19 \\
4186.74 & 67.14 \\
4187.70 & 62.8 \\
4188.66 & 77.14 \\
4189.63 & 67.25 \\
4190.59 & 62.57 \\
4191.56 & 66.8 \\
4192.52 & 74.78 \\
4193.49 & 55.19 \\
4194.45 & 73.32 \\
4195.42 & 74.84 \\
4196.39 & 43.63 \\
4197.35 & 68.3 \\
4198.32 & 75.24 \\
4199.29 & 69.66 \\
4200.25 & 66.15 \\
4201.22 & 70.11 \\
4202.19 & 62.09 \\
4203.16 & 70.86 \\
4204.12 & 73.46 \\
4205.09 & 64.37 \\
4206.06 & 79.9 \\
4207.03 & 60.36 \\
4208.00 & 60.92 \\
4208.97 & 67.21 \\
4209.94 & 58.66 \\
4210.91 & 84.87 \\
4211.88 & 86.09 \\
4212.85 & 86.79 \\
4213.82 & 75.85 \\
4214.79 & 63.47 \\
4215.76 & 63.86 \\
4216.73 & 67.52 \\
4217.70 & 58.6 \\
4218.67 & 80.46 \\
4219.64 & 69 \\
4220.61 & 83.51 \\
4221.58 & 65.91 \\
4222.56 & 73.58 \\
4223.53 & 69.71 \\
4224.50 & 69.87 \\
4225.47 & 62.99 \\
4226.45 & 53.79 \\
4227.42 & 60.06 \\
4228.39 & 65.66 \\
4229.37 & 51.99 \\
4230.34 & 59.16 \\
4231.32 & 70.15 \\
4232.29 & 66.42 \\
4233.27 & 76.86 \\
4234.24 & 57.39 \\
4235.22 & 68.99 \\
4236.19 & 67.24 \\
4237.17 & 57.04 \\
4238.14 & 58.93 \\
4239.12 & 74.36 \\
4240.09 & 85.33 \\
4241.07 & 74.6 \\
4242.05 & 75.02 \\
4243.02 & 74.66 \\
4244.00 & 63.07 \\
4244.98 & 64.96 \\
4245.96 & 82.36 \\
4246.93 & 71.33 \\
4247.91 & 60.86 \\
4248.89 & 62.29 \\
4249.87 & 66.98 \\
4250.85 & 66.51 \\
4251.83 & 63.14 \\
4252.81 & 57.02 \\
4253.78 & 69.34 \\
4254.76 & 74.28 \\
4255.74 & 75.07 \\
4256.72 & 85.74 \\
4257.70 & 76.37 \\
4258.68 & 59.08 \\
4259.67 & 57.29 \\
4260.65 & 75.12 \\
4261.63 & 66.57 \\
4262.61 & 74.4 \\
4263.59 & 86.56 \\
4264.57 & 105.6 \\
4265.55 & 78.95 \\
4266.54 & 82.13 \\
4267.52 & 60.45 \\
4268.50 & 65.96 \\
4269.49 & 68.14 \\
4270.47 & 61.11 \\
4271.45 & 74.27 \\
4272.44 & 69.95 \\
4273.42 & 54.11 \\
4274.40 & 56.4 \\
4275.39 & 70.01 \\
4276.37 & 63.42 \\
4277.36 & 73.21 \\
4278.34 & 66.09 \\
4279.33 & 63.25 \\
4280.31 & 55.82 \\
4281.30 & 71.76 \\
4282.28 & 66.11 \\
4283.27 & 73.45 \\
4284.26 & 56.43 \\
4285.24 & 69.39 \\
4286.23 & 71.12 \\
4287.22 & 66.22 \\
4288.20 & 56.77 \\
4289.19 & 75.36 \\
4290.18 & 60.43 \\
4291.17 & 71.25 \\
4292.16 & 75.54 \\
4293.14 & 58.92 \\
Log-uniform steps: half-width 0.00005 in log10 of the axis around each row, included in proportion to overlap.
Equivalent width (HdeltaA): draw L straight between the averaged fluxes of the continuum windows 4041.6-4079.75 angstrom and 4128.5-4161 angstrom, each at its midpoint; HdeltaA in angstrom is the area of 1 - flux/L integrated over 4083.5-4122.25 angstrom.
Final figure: 2.2 angstrom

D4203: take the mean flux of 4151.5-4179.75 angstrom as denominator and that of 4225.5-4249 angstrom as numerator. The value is 0.97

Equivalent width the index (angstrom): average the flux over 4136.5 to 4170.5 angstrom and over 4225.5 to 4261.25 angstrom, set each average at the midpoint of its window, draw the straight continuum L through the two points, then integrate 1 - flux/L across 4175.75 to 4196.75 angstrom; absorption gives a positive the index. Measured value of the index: 0.92 angstrom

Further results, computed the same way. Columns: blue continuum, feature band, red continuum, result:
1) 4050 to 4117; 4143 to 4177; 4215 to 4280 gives -1.2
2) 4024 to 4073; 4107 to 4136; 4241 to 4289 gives 0.3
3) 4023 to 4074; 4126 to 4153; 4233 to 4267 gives 0.9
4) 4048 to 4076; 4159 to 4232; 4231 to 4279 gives 0.8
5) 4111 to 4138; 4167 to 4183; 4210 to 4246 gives 0.6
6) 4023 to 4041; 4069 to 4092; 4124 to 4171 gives -1.3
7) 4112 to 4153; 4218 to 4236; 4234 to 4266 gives 0.8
